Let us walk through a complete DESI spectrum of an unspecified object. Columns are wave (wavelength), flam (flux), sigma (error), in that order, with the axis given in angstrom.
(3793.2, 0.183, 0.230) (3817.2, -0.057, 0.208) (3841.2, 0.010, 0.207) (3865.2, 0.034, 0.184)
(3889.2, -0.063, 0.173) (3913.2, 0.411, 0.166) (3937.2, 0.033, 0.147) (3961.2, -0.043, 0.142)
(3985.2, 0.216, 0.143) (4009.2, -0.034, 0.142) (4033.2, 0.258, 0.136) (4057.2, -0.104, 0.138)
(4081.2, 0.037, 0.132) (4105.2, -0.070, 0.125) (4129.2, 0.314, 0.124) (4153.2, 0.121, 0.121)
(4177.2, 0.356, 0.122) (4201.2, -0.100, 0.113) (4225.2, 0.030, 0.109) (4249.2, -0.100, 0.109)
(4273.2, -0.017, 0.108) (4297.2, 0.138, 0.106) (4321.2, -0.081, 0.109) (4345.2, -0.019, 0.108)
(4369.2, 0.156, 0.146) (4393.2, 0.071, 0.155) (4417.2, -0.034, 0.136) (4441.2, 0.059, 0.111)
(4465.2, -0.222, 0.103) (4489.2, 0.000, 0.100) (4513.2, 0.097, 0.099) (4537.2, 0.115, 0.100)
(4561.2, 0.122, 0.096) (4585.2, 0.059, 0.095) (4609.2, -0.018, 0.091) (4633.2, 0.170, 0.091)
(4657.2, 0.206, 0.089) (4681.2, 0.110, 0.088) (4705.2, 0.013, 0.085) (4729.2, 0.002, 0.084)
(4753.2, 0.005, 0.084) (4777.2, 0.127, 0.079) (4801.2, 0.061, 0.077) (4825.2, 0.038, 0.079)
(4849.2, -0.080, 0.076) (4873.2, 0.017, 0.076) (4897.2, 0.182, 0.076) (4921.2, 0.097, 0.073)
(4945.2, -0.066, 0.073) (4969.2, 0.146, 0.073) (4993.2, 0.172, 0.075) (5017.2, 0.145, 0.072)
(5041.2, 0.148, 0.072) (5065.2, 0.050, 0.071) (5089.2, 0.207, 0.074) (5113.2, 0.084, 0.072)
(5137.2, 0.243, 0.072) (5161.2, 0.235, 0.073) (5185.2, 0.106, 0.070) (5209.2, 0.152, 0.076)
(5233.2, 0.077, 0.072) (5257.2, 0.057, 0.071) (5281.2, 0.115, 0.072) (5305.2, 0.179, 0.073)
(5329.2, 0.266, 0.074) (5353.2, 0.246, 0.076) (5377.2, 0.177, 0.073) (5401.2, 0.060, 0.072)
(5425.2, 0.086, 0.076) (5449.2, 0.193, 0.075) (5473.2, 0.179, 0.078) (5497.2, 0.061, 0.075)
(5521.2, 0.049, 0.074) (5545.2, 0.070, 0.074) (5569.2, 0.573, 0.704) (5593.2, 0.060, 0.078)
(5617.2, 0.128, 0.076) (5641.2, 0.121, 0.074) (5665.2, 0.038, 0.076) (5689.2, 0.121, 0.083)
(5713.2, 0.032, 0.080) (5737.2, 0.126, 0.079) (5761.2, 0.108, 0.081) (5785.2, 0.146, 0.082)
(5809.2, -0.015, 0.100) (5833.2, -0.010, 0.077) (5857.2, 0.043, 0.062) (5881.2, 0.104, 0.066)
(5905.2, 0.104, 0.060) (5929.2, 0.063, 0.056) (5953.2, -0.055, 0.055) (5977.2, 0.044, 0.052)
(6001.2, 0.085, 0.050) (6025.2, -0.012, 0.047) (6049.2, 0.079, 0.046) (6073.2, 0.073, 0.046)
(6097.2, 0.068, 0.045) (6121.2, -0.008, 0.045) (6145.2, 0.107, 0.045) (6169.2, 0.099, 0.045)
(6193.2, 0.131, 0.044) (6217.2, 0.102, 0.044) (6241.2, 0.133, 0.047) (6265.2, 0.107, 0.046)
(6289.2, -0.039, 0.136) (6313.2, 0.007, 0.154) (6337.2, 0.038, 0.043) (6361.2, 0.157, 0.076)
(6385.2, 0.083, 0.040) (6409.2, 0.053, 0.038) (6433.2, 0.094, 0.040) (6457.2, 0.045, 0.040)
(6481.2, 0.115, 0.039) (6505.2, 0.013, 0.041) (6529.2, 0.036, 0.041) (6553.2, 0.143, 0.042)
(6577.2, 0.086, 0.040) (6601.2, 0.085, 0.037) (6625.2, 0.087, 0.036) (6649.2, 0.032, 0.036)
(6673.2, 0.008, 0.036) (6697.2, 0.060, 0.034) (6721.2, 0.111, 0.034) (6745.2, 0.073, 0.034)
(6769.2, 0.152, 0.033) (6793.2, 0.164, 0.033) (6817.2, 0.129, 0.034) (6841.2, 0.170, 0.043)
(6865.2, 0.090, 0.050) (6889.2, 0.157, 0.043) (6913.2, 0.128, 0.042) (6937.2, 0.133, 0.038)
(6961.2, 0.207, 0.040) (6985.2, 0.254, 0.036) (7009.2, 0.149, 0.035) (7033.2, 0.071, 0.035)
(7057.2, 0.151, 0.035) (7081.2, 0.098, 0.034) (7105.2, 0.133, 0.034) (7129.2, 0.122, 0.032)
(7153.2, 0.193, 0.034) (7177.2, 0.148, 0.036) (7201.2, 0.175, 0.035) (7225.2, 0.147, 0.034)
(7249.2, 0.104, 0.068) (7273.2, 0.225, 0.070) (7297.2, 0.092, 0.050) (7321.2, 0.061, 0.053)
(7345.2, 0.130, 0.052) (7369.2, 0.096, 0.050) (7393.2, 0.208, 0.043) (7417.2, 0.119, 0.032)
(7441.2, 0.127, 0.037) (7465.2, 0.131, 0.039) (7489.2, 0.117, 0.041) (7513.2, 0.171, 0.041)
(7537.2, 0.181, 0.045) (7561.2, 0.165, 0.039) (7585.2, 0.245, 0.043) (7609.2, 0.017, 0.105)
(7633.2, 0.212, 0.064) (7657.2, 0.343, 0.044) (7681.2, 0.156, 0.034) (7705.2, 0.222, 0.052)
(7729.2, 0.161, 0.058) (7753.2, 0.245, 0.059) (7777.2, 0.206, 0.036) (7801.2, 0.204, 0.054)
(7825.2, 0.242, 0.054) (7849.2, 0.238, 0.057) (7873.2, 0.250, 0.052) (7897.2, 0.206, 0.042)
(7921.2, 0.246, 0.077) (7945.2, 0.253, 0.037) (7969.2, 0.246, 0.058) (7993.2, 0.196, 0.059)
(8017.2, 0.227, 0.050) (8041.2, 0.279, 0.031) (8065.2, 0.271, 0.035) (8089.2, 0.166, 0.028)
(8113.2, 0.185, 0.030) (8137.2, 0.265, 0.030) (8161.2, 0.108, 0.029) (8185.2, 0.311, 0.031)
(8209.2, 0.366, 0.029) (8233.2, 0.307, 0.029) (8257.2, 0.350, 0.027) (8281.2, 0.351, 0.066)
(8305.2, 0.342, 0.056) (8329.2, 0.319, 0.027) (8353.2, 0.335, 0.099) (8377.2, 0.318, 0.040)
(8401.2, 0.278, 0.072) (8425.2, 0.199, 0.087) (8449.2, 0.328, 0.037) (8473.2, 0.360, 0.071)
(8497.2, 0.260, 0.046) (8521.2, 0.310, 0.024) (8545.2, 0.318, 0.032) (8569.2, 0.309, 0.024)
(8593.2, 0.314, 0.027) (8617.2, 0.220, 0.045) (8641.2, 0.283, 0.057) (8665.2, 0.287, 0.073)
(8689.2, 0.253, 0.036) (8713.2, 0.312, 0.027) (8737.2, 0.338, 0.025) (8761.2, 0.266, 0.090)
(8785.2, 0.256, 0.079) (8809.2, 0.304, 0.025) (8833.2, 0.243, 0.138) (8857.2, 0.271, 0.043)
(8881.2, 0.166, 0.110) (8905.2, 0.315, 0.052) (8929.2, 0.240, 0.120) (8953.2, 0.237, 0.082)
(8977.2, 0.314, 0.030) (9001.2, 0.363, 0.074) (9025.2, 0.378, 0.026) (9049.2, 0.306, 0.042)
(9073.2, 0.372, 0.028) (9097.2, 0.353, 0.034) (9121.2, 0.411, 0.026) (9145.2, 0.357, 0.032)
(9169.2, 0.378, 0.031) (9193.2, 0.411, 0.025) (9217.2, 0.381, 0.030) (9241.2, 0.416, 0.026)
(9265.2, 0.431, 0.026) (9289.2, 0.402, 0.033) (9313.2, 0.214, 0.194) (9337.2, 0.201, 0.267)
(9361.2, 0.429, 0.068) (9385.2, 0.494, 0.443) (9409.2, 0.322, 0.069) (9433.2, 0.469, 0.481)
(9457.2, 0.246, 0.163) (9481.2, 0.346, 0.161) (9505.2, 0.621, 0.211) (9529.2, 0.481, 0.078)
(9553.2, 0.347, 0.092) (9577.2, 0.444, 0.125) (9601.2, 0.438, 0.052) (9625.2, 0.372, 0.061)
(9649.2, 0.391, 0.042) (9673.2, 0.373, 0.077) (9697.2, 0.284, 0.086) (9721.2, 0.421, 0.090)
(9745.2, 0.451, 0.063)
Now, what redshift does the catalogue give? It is 1.05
